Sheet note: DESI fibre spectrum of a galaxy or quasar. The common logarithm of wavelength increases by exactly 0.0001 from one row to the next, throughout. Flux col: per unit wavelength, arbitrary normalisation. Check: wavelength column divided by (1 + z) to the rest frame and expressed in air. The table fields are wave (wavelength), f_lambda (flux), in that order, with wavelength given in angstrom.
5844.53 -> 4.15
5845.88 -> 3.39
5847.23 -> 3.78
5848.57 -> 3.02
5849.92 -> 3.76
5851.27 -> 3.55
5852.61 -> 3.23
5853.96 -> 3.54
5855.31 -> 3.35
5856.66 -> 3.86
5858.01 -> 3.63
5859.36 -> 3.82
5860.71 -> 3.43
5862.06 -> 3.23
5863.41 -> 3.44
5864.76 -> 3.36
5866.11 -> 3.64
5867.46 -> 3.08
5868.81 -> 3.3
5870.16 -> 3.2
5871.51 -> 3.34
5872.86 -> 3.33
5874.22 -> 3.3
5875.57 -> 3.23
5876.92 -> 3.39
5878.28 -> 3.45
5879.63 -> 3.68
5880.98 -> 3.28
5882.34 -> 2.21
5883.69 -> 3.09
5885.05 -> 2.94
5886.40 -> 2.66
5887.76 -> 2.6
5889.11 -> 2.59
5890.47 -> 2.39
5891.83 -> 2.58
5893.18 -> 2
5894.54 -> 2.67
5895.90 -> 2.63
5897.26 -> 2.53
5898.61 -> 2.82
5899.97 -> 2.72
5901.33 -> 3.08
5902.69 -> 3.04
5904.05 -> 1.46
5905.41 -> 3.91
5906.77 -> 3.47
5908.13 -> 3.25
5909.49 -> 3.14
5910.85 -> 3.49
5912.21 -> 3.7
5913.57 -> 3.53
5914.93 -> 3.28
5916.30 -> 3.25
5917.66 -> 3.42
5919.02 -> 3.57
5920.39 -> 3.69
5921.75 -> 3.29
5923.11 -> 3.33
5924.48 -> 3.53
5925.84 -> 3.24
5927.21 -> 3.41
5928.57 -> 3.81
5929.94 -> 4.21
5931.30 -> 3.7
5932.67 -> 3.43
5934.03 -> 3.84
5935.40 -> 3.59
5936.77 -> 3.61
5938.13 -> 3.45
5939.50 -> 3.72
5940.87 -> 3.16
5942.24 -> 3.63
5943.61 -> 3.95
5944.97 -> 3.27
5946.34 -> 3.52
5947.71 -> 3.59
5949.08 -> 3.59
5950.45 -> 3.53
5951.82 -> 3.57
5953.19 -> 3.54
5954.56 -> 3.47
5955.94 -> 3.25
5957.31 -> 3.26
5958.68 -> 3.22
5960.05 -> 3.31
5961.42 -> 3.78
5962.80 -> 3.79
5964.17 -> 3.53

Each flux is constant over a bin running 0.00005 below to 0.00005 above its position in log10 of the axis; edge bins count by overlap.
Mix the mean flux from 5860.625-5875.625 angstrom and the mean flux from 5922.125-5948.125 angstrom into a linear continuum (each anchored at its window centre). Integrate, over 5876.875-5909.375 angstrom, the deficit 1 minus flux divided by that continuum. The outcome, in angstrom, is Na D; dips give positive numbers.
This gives 5.43 angstrom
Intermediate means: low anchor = 3.32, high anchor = 3.58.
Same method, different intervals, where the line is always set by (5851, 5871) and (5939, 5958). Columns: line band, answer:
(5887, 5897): 2.79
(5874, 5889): 1.76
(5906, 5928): 0.40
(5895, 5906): 2.24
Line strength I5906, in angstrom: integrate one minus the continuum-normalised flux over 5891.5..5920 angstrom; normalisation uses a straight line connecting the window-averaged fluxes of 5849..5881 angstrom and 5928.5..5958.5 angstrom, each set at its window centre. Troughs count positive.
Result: 3.8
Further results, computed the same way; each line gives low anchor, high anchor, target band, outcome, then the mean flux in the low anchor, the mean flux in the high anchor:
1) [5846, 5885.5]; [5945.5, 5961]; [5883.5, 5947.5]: 3.6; 3.36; 3.44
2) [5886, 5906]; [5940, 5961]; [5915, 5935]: -3.0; 2.64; 3.46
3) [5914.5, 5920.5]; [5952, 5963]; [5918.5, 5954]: -1.4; 3.42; 3.44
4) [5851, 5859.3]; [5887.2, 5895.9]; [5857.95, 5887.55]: -2.2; 3.55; 2.48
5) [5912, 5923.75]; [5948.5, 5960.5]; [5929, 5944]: -1.0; 3.44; 3.42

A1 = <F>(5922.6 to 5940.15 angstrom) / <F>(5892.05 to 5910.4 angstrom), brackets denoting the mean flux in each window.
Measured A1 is 1.28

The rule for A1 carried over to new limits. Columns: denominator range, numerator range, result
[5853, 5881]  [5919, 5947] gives 1.04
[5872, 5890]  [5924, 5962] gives 1.16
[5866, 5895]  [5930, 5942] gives 1.20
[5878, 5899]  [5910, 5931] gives 1.28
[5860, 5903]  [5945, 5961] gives 1.14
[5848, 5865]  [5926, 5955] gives 1.03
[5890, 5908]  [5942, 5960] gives 1.27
